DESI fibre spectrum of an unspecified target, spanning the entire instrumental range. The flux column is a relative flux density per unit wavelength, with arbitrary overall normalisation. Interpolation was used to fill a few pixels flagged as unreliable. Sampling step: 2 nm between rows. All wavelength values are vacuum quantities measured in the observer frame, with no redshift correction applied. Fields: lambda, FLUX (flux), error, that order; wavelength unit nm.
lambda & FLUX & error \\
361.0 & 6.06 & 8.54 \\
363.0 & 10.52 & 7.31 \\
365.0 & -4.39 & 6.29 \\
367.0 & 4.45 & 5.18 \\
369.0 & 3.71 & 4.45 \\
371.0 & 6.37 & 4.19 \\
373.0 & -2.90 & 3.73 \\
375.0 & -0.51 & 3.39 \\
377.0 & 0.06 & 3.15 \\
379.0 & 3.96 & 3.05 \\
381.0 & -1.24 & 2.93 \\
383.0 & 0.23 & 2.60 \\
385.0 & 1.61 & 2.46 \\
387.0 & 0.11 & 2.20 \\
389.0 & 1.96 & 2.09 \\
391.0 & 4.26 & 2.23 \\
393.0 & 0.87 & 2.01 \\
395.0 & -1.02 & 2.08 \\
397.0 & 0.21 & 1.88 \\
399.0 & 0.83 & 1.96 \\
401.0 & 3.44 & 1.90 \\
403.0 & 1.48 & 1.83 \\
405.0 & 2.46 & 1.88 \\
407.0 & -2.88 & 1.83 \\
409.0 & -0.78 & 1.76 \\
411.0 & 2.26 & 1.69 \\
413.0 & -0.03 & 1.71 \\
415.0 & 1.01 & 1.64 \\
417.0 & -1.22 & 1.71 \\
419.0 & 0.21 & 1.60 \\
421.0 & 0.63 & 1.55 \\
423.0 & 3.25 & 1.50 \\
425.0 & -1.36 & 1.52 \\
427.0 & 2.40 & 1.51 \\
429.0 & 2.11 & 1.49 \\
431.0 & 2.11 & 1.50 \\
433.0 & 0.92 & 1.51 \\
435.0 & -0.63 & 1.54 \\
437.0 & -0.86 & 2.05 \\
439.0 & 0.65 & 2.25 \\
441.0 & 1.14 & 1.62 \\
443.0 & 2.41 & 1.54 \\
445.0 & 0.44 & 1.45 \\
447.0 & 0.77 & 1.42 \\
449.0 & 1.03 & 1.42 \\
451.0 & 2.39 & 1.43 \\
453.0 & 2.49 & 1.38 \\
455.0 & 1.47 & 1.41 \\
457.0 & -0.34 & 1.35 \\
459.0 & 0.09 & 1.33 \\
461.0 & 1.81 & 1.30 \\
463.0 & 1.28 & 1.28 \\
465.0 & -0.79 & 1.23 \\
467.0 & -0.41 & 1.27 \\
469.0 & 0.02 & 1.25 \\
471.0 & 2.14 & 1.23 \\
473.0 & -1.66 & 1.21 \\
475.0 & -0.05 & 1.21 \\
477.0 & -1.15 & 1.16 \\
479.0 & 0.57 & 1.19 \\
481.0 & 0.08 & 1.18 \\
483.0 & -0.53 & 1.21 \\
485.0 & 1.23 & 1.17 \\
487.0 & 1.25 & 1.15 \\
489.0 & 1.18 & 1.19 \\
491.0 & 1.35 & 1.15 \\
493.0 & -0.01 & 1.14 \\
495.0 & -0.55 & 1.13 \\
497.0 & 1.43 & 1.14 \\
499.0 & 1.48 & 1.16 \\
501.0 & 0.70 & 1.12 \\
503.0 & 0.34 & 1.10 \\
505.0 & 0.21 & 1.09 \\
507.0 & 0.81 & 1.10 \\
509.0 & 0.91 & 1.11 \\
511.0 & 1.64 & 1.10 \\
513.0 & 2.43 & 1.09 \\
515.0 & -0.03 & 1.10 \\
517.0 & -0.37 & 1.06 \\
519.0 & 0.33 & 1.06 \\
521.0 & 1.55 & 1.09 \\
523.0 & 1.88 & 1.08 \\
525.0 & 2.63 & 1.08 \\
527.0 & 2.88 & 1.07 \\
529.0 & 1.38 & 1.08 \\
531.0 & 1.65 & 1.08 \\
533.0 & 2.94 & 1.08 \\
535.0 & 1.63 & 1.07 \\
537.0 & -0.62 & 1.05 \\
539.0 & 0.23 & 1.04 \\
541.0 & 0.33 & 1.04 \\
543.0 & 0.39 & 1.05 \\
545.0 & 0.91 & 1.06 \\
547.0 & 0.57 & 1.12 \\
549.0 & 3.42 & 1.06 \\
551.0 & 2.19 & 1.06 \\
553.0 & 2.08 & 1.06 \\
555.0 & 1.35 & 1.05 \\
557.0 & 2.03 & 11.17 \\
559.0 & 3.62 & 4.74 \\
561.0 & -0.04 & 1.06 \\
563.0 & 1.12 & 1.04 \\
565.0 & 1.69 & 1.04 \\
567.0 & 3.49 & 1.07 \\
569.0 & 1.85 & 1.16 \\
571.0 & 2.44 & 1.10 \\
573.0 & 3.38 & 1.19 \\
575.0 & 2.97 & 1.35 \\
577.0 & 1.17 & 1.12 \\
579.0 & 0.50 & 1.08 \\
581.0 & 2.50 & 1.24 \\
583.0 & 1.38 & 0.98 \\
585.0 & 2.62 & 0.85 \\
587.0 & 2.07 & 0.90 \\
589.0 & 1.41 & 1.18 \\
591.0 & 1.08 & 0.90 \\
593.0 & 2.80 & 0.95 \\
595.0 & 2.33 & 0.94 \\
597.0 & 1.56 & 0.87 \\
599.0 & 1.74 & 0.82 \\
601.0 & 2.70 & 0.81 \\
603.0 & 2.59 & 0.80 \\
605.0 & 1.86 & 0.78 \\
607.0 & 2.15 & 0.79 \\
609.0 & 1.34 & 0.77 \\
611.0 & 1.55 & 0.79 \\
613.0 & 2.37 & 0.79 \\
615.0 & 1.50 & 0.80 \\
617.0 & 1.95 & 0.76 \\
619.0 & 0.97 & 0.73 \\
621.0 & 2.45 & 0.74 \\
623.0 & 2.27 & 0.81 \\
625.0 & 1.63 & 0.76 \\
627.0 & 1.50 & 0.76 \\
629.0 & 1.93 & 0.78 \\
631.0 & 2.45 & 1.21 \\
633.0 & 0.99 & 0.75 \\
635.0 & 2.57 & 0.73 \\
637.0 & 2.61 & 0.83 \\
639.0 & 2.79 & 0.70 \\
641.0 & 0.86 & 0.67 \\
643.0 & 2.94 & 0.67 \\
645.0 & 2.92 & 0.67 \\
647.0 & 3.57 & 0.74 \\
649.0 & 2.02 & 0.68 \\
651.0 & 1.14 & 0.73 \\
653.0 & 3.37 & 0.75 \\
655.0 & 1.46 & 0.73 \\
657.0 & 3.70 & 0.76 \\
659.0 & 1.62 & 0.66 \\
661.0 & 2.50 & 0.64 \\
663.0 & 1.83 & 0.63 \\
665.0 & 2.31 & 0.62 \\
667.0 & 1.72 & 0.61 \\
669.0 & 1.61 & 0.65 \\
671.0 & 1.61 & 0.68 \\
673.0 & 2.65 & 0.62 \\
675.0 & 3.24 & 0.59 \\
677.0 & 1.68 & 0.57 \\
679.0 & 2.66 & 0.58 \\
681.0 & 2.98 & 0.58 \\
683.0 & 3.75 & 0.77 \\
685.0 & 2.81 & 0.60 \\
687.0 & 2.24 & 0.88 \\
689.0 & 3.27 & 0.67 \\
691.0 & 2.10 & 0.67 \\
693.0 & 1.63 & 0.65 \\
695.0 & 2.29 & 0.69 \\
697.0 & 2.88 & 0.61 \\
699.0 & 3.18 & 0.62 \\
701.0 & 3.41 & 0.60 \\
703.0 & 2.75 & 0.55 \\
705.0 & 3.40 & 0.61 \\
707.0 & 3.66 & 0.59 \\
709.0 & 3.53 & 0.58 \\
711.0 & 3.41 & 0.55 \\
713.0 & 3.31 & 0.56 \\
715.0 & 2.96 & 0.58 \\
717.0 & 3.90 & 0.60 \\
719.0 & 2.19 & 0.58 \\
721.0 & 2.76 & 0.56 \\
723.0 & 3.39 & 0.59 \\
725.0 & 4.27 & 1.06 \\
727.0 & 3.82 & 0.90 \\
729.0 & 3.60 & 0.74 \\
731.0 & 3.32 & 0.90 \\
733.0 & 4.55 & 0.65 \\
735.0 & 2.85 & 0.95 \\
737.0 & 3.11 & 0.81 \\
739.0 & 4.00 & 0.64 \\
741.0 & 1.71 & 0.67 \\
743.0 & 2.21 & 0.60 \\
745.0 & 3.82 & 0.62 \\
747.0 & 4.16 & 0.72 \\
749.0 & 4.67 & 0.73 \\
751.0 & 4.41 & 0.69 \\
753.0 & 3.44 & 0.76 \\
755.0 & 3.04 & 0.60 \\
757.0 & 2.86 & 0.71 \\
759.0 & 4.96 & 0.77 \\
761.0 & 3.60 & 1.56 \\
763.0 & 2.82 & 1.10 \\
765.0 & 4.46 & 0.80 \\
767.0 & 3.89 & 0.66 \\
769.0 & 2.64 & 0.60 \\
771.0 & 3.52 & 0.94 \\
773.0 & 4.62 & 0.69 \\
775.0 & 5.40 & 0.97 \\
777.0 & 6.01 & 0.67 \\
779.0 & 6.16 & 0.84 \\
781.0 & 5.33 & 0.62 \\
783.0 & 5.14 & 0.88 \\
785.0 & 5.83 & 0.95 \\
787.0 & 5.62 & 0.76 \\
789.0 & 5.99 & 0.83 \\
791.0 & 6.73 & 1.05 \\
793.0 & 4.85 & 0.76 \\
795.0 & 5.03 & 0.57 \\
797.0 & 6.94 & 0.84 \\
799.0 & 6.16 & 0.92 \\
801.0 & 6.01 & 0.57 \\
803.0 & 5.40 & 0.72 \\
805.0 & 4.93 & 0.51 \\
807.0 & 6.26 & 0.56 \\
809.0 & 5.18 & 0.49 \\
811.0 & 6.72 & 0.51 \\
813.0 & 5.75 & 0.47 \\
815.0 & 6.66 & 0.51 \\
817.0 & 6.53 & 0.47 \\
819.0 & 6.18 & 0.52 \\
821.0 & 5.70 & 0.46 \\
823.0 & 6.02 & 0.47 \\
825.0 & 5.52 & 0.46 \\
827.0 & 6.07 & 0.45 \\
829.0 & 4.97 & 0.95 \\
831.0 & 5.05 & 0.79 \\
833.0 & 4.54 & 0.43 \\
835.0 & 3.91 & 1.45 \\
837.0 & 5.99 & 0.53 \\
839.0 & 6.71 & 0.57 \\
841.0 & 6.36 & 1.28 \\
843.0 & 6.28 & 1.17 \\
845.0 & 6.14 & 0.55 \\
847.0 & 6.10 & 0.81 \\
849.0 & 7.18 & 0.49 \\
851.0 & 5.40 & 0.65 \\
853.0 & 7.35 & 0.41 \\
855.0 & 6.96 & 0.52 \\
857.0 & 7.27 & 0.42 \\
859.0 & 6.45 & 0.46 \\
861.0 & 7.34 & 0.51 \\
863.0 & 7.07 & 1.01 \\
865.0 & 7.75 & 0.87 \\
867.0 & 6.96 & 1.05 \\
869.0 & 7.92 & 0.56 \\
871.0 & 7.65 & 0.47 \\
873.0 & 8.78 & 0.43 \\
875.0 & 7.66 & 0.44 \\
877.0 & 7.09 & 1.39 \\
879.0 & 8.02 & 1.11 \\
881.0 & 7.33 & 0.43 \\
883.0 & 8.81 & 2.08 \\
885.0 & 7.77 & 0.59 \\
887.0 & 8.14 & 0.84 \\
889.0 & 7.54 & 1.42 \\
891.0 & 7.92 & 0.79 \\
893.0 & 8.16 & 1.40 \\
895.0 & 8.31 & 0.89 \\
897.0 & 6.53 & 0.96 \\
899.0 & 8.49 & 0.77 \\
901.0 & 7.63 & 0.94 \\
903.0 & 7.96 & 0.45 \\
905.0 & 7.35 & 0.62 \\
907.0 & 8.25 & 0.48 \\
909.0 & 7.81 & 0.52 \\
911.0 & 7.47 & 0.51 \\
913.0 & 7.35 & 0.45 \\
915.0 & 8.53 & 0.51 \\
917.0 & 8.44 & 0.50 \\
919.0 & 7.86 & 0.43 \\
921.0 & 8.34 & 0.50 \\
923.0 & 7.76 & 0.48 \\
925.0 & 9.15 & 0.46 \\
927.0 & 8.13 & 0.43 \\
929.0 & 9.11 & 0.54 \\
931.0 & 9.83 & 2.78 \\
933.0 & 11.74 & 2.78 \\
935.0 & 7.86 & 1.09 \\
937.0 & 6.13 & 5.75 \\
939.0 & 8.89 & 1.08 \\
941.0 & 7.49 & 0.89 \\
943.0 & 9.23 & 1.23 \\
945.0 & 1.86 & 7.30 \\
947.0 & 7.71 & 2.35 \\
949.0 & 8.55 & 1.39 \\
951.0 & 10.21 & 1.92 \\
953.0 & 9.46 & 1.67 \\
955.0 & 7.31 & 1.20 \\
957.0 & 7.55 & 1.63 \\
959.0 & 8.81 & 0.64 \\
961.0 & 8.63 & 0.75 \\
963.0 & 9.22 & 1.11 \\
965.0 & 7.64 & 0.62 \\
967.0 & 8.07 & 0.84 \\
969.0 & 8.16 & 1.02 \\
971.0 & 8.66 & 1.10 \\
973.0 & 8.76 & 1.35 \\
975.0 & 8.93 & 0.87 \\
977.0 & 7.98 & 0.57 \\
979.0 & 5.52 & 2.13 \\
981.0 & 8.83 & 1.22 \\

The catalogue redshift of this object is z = 0.937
